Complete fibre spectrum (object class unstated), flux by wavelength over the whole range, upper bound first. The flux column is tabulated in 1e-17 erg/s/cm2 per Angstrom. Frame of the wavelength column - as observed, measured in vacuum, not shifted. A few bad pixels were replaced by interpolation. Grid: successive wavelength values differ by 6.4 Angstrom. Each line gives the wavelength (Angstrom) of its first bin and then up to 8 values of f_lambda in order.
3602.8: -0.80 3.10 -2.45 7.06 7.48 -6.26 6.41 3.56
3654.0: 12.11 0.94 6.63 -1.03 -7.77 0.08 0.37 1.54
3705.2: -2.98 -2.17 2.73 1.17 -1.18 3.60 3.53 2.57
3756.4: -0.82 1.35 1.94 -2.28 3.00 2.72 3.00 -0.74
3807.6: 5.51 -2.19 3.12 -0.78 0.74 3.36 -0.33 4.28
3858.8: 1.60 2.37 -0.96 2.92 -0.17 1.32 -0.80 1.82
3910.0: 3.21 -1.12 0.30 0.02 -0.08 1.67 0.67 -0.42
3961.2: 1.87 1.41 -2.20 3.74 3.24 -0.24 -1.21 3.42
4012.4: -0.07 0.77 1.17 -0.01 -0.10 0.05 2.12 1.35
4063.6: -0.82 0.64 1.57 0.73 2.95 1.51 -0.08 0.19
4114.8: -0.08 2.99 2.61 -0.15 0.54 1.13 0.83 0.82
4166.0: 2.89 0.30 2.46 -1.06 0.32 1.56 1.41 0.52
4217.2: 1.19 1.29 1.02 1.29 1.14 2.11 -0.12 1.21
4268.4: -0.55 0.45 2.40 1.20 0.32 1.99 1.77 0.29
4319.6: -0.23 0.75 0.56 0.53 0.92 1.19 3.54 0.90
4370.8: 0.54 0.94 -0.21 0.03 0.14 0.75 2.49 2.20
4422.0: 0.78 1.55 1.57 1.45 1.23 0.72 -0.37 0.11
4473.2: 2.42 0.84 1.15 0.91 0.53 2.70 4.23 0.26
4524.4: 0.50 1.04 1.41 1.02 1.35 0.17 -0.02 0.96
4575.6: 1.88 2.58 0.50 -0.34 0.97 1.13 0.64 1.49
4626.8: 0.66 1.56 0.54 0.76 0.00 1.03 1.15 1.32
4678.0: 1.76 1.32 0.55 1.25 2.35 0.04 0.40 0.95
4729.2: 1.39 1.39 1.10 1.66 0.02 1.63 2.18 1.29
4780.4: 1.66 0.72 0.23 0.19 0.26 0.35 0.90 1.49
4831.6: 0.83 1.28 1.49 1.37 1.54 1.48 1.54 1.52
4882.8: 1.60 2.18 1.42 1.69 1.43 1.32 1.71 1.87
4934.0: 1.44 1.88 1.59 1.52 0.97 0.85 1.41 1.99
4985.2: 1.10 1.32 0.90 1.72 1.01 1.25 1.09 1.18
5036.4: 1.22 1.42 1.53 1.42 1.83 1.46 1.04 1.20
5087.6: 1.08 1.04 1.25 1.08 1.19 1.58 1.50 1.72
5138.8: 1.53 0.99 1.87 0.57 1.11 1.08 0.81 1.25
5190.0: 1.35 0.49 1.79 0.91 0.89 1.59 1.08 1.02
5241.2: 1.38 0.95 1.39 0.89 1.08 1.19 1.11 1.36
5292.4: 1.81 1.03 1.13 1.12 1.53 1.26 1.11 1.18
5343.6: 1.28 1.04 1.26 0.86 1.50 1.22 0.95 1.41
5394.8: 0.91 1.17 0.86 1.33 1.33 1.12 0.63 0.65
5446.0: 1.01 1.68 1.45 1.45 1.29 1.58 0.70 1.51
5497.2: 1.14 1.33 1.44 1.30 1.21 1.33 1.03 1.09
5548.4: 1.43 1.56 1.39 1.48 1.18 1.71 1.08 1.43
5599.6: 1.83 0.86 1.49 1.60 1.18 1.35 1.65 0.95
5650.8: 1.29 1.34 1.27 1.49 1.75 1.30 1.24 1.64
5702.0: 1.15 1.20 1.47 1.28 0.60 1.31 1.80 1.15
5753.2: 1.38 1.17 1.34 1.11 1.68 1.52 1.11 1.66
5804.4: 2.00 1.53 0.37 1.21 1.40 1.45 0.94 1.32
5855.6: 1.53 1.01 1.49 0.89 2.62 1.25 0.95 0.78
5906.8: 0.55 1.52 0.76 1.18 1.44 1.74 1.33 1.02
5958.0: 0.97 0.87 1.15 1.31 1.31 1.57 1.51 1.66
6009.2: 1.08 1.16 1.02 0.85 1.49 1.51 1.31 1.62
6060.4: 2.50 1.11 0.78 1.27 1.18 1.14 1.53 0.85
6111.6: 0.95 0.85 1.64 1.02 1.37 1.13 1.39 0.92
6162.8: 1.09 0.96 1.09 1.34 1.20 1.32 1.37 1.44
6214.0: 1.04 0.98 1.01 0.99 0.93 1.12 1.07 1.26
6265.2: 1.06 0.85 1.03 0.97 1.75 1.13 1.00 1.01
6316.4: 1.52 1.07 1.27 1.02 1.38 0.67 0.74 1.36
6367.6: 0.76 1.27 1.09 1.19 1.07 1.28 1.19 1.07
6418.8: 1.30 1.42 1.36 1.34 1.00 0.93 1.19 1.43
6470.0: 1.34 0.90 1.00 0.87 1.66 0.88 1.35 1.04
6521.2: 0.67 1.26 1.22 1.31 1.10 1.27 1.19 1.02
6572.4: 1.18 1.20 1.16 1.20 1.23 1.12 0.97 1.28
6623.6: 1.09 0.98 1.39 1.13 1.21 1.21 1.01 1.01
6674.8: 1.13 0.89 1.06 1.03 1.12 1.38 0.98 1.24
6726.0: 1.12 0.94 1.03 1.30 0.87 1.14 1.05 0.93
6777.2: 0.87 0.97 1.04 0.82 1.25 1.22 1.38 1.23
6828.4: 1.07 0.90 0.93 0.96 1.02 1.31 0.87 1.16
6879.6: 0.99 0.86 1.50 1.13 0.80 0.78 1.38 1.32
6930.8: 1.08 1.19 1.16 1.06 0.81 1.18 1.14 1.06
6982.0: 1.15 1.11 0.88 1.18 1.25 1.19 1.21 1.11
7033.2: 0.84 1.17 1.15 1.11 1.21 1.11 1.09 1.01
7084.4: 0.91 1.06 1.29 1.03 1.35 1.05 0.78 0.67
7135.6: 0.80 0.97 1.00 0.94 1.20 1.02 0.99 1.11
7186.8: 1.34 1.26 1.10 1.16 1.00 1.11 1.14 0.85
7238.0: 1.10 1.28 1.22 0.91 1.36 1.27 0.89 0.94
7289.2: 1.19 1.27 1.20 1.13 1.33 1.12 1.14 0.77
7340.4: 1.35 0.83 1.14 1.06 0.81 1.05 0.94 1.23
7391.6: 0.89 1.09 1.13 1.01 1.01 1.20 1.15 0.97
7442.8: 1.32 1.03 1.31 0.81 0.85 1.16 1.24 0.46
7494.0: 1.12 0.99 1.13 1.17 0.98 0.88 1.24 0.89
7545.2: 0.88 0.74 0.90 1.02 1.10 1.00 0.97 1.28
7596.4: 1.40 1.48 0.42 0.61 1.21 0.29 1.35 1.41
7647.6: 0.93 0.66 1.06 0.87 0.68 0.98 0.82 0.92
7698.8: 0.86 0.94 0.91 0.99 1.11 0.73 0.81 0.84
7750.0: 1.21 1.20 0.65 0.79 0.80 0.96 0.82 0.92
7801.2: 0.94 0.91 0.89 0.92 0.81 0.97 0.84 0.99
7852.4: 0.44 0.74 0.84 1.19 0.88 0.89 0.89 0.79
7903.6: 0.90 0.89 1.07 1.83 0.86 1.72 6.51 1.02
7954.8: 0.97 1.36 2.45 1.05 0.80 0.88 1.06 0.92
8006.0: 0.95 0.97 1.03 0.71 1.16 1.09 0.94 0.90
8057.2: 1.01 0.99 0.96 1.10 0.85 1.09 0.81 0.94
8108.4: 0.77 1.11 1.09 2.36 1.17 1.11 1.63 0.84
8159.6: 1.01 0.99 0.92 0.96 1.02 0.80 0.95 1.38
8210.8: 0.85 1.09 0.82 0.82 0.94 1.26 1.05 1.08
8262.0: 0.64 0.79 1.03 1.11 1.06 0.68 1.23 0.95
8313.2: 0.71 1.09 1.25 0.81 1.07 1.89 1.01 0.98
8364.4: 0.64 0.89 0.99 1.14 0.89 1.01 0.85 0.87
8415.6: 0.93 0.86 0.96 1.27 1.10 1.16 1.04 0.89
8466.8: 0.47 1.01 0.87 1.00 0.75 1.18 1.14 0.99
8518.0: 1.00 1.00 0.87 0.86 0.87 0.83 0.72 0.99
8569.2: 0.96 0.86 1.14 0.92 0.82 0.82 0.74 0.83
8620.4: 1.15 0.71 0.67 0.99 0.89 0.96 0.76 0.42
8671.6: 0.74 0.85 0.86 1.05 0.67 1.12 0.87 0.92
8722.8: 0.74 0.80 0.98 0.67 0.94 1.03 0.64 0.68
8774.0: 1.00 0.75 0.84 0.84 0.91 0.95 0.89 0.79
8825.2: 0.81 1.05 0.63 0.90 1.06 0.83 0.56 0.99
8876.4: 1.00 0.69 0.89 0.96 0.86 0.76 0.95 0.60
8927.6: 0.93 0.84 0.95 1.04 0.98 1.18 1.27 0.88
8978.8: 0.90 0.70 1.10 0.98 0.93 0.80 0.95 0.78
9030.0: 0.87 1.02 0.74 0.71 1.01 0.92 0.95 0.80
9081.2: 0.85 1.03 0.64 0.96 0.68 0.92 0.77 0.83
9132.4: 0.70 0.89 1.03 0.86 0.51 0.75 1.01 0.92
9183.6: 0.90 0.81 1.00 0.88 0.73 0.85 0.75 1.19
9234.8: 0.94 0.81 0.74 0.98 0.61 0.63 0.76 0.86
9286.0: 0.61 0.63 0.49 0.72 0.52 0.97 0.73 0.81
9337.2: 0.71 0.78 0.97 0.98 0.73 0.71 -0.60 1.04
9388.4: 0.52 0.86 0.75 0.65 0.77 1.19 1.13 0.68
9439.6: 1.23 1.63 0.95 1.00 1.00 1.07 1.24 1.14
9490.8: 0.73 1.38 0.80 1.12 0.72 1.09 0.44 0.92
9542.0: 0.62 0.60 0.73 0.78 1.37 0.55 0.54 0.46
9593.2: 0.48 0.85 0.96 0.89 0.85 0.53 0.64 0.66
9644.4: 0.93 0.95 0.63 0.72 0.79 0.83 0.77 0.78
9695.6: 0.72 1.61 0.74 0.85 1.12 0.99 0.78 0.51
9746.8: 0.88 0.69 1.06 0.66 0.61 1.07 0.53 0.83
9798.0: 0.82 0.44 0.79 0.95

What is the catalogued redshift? 0.210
